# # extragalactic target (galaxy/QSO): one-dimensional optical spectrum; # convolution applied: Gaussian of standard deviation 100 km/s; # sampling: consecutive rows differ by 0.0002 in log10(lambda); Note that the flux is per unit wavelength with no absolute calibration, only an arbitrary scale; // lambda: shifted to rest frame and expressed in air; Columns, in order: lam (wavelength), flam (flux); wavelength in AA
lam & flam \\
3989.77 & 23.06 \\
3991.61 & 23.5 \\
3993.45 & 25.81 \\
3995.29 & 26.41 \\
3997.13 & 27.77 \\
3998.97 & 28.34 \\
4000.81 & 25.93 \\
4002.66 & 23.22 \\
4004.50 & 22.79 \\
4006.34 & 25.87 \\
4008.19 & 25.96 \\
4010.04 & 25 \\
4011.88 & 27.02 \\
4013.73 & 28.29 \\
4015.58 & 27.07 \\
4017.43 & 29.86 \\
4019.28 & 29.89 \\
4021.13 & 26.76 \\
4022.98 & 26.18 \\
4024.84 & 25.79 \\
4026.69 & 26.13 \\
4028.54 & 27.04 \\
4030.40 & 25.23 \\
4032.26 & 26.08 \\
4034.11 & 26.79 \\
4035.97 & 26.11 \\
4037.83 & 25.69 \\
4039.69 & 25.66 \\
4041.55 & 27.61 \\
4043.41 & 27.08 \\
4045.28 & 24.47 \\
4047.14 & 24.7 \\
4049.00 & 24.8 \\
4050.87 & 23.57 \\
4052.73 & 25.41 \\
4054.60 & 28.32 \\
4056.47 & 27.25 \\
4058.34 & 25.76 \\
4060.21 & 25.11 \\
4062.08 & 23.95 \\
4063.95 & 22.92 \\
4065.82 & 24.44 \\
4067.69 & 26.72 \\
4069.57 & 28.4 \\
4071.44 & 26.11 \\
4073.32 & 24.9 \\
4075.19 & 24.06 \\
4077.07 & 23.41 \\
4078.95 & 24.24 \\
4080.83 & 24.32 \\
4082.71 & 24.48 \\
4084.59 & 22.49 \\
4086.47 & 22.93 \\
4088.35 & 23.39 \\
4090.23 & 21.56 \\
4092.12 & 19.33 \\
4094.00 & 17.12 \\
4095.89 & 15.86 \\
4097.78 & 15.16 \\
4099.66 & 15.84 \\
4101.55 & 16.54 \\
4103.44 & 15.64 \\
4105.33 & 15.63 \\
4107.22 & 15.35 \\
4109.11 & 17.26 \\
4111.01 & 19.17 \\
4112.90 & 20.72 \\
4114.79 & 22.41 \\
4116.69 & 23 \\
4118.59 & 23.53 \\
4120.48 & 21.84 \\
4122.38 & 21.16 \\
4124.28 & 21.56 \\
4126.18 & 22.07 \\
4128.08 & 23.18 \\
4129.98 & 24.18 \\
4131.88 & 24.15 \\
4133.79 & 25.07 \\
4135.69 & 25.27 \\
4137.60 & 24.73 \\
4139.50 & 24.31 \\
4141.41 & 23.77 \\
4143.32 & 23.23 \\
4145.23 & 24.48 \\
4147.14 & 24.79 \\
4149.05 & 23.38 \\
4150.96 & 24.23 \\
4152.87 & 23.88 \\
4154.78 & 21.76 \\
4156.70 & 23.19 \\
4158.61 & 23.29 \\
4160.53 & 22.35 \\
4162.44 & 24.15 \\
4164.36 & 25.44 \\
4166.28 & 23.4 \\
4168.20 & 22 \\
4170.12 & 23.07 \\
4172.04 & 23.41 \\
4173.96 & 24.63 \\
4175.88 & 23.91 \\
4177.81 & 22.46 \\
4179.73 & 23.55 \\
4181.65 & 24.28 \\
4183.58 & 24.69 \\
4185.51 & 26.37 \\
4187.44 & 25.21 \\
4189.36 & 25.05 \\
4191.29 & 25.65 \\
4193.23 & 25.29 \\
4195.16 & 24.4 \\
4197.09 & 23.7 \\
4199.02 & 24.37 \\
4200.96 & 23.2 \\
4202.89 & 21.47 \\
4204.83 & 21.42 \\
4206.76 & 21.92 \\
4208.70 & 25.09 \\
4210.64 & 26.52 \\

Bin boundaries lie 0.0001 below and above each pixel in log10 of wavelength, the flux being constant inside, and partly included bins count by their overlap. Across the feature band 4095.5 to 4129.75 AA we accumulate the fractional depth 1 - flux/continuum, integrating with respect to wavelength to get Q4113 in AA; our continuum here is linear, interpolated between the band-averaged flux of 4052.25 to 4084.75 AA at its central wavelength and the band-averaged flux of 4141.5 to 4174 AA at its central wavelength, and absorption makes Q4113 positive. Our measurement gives 7.0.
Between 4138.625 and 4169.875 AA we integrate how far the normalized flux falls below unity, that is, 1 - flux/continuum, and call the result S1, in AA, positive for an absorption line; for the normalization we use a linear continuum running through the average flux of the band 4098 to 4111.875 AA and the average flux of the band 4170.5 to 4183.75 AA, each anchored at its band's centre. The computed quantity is -3.2 AA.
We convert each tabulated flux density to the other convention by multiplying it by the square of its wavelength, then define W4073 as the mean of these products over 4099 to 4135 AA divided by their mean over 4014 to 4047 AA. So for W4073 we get 0.80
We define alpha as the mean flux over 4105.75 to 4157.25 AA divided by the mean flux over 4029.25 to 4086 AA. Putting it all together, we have 0.9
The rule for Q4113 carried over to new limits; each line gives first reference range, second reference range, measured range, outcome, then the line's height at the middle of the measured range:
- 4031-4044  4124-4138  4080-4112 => 7.6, 24.8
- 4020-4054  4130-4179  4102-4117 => 3.8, 24.6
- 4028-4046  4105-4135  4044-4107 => 3.8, 24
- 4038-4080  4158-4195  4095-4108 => 4.8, 24.9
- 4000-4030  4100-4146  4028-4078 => -1.9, 24.7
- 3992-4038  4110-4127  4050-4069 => -0.8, 24.4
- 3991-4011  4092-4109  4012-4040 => -4.4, 23.2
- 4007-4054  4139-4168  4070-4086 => 0.6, 25.3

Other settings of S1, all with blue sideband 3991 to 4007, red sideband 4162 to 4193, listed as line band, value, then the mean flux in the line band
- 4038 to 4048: -0.3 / 25.9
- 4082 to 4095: 1.8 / 21.5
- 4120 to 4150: 1.1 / 23.6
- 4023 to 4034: -0.3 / 26.1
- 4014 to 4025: -1.0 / 27.7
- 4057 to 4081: 0.0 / 25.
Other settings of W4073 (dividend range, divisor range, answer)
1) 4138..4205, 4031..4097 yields 1.03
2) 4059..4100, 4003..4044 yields 0.88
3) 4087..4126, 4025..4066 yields 0.77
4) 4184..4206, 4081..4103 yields 1.30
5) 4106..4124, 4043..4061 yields 0.82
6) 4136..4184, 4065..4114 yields 1.17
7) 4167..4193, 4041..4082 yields 1.01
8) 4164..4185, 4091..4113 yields 1.46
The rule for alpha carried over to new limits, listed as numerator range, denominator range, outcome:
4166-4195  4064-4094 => 1.02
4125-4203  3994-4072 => 0.92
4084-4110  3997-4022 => 0.68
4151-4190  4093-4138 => 1.18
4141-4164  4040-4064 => 0.92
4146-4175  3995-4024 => 0.88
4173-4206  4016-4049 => 0.91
